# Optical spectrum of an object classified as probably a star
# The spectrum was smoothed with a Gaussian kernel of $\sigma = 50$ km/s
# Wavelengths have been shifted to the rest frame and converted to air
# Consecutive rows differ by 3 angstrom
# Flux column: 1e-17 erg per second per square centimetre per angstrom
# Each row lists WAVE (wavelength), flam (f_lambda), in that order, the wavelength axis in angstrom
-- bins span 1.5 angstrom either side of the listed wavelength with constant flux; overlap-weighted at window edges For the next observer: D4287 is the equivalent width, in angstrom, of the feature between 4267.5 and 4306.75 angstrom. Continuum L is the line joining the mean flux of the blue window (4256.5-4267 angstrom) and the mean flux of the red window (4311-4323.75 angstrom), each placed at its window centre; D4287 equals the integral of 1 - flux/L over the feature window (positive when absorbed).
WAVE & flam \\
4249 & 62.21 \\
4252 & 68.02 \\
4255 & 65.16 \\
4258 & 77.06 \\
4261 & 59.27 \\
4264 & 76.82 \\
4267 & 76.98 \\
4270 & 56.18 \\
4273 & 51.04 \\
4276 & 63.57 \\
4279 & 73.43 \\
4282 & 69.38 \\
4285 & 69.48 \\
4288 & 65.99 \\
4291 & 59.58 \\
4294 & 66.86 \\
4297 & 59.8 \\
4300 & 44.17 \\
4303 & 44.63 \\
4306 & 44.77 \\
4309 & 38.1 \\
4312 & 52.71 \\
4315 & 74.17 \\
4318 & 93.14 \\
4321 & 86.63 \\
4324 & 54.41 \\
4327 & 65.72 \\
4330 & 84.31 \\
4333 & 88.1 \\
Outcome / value 7.2 angstrom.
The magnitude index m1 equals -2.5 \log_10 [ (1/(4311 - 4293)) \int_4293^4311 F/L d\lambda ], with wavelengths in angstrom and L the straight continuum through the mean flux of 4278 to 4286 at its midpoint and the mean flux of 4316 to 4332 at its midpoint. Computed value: 0.43 mag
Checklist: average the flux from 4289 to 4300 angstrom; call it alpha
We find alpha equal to 59.8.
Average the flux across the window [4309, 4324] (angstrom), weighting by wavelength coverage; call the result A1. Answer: 70.6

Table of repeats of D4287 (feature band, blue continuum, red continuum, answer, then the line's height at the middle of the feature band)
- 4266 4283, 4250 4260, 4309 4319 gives 0.95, 68.5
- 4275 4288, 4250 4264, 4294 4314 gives -2.32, 58.5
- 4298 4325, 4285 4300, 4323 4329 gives 1.29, 62.2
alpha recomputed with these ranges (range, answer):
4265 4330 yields 63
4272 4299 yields 64.2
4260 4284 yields 66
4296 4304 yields 49.2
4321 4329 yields 66.6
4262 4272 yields 68.5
